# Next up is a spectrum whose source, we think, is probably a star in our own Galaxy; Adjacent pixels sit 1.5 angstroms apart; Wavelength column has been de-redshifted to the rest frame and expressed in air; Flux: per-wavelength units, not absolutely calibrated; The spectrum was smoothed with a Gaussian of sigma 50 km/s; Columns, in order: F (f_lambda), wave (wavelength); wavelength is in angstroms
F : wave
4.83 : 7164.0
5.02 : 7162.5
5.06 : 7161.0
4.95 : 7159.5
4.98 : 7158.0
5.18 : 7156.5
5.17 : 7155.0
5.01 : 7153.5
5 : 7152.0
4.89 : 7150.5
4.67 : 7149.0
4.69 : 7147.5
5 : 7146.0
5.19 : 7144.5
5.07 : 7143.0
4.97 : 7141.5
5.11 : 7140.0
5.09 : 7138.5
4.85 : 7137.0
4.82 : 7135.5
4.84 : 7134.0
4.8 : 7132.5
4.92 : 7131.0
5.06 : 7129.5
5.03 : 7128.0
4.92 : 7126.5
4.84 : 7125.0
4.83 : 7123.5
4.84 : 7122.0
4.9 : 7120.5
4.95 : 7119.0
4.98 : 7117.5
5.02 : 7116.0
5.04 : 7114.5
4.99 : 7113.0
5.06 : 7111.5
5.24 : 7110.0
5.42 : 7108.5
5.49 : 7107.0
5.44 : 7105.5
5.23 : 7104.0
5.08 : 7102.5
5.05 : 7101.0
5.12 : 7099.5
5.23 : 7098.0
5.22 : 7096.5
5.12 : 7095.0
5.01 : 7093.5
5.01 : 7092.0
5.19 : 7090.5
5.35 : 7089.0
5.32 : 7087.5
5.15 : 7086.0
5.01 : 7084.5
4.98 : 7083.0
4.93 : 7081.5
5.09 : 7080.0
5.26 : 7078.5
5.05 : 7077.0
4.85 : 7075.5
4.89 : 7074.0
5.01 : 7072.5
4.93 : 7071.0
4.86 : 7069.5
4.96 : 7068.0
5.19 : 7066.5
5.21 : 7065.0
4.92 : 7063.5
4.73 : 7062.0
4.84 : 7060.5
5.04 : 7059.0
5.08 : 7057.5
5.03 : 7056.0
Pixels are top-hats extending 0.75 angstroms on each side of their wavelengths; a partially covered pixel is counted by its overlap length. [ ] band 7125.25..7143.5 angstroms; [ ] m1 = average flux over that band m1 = 4.95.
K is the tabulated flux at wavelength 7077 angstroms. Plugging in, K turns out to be 5.05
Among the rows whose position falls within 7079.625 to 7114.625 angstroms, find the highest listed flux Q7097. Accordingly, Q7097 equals 5.49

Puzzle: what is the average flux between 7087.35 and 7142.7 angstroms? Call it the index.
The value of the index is 5.06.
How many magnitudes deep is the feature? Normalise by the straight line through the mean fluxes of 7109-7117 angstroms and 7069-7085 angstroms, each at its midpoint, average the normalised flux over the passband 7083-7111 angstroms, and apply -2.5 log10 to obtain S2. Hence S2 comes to -0.03 mag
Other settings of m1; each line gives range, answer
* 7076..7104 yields 5.12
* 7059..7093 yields 5.03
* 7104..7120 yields 5.16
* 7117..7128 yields 4.9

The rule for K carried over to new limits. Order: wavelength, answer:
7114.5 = 5.04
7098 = 5.23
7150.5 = 4.89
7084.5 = 5.01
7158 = 4.98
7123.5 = 4.83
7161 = 5.06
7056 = 5.03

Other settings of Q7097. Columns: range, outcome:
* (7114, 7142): 5.11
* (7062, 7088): 5.32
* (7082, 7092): 5.35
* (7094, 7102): 5.23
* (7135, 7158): 5.19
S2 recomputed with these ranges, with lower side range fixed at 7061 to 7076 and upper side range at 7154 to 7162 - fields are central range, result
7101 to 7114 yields -0.048 mag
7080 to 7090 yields -0.032 mag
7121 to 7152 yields 0.025 mag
